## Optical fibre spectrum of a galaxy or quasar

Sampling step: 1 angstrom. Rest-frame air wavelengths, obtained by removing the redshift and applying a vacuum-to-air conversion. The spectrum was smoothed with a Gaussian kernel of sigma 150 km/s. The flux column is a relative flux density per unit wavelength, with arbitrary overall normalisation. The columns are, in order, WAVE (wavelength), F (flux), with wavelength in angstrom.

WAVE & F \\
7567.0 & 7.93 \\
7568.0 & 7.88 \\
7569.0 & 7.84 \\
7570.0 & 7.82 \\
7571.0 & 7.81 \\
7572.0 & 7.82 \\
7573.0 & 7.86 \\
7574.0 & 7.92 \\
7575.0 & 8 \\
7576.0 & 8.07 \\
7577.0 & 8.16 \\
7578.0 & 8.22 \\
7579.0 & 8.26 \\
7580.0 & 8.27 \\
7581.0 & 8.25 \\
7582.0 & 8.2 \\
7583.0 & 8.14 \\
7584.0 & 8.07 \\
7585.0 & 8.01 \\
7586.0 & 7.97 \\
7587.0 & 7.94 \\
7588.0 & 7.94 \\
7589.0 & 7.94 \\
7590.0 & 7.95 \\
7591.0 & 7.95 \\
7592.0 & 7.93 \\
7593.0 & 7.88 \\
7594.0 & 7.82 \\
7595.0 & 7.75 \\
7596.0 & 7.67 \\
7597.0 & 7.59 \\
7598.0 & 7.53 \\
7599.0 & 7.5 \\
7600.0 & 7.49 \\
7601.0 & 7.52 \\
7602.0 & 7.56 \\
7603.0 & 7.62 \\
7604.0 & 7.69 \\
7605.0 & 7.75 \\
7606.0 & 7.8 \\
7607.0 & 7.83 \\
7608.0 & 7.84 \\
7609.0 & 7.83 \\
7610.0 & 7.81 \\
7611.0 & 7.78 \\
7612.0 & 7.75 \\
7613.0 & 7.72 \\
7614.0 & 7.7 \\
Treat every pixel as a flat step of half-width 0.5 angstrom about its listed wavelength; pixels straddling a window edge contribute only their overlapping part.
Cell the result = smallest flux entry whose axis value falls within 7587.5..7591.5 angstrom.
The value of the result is 7.94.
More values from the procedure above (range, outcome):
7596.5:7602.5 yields 7.49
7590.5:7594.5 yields 7.82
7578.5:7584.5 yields 8.07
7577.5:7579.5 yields 8.22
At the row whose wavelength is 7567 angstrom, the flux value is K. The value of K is 7.93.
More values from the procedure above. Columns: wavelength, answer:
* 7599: 7.5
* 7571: 7.81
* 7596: 7.67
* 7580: 8.27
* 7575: 8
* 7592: 7.93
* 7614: 7.7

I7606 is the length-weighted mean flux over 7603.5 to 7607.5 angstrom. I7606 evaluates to 7.77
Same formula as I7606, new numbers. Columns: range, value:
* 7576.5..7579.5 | 8.21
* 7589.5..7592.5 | 7.94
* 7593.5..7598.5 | 7.67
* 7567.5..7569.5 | 7.86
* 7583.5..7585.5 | 8.04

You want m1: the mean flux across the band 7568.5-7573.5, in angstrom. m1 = 7.83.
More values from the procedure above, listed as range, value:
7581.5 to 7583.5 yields 8.17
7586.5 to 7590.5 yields 7.94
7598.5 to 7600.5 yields 7.5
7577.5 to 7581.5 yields 8.25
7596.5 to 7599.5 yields 7.54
